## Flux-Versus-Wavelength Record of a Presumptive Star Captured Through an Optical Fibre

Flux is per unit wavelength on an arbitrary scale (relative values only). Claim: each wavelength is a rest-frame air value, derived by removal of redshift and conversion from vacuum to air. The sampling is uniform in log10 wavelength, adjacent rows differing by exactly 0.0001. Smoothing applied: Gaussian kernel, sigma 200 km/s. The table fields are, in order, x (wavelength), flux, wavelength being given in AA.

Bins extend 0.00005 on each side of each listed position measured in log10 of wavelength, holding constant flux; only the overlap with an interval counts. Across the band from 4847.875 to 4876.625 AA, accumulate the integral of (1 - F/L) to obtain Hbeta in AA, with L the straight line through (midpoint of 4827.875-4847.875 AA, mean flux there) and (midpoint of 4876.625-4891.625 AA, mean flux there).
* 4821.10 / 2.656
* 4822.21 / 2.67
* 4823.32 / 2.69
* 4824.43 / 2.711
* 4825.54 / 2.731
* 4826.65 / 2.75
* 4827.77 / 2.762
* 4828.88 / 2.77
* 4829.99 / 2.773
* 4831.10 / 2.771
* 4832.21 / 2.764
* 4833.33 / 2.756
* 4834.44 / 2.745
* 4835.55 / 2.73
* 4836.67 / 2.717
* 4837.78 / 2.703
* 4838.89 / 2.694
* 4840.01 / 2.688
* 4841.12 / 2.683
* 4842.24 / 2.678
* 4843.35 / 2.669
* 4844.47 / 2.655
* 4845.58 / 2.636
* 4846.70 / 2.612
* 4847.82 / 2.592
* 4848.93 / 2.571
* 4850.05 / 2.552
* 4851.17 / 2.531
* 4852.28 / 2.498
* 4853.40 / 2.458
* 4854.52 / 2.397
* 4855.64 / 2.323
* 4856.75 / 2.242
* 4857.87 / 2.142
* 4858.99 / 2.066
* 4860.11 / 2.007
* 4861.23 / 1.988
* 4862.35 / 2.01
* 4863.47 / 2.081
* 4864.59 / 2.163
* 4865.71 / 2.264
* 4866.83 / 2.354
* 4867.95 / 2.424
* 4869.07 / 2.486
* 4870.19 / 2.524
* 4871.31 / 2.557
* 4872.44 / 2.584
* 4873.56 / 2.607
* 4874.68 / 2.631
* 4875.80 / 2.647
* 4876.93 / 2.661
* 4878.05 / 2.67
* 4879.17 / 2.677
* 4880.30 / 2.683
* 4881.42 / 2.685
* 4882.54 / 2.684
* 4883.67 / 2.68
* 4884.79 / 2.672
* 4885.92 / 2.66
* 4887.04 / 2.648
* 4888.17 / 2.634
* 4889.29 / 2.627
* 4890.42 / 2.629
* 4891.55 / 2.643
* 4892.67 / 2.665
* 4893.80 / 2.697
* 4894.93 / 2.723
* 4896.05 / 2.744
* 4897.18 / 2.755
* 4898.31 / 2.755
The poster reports 3.3 AA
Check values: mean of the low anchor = 2.71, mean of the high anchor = 2.66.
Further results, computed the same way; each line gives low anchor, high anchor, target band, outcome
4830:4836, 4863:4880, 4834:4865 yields 2.2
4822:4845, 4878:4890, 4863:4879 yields 1.2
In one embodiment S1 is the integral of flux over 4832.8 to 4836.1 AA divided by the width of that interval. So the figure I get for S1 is 2.75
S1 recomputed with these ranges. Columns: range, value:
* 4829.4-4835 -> 2.76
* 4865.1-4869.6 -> 2.38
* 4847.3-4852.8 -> 2.55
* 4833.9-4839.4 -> 2.72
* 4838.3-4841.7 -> 2.69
